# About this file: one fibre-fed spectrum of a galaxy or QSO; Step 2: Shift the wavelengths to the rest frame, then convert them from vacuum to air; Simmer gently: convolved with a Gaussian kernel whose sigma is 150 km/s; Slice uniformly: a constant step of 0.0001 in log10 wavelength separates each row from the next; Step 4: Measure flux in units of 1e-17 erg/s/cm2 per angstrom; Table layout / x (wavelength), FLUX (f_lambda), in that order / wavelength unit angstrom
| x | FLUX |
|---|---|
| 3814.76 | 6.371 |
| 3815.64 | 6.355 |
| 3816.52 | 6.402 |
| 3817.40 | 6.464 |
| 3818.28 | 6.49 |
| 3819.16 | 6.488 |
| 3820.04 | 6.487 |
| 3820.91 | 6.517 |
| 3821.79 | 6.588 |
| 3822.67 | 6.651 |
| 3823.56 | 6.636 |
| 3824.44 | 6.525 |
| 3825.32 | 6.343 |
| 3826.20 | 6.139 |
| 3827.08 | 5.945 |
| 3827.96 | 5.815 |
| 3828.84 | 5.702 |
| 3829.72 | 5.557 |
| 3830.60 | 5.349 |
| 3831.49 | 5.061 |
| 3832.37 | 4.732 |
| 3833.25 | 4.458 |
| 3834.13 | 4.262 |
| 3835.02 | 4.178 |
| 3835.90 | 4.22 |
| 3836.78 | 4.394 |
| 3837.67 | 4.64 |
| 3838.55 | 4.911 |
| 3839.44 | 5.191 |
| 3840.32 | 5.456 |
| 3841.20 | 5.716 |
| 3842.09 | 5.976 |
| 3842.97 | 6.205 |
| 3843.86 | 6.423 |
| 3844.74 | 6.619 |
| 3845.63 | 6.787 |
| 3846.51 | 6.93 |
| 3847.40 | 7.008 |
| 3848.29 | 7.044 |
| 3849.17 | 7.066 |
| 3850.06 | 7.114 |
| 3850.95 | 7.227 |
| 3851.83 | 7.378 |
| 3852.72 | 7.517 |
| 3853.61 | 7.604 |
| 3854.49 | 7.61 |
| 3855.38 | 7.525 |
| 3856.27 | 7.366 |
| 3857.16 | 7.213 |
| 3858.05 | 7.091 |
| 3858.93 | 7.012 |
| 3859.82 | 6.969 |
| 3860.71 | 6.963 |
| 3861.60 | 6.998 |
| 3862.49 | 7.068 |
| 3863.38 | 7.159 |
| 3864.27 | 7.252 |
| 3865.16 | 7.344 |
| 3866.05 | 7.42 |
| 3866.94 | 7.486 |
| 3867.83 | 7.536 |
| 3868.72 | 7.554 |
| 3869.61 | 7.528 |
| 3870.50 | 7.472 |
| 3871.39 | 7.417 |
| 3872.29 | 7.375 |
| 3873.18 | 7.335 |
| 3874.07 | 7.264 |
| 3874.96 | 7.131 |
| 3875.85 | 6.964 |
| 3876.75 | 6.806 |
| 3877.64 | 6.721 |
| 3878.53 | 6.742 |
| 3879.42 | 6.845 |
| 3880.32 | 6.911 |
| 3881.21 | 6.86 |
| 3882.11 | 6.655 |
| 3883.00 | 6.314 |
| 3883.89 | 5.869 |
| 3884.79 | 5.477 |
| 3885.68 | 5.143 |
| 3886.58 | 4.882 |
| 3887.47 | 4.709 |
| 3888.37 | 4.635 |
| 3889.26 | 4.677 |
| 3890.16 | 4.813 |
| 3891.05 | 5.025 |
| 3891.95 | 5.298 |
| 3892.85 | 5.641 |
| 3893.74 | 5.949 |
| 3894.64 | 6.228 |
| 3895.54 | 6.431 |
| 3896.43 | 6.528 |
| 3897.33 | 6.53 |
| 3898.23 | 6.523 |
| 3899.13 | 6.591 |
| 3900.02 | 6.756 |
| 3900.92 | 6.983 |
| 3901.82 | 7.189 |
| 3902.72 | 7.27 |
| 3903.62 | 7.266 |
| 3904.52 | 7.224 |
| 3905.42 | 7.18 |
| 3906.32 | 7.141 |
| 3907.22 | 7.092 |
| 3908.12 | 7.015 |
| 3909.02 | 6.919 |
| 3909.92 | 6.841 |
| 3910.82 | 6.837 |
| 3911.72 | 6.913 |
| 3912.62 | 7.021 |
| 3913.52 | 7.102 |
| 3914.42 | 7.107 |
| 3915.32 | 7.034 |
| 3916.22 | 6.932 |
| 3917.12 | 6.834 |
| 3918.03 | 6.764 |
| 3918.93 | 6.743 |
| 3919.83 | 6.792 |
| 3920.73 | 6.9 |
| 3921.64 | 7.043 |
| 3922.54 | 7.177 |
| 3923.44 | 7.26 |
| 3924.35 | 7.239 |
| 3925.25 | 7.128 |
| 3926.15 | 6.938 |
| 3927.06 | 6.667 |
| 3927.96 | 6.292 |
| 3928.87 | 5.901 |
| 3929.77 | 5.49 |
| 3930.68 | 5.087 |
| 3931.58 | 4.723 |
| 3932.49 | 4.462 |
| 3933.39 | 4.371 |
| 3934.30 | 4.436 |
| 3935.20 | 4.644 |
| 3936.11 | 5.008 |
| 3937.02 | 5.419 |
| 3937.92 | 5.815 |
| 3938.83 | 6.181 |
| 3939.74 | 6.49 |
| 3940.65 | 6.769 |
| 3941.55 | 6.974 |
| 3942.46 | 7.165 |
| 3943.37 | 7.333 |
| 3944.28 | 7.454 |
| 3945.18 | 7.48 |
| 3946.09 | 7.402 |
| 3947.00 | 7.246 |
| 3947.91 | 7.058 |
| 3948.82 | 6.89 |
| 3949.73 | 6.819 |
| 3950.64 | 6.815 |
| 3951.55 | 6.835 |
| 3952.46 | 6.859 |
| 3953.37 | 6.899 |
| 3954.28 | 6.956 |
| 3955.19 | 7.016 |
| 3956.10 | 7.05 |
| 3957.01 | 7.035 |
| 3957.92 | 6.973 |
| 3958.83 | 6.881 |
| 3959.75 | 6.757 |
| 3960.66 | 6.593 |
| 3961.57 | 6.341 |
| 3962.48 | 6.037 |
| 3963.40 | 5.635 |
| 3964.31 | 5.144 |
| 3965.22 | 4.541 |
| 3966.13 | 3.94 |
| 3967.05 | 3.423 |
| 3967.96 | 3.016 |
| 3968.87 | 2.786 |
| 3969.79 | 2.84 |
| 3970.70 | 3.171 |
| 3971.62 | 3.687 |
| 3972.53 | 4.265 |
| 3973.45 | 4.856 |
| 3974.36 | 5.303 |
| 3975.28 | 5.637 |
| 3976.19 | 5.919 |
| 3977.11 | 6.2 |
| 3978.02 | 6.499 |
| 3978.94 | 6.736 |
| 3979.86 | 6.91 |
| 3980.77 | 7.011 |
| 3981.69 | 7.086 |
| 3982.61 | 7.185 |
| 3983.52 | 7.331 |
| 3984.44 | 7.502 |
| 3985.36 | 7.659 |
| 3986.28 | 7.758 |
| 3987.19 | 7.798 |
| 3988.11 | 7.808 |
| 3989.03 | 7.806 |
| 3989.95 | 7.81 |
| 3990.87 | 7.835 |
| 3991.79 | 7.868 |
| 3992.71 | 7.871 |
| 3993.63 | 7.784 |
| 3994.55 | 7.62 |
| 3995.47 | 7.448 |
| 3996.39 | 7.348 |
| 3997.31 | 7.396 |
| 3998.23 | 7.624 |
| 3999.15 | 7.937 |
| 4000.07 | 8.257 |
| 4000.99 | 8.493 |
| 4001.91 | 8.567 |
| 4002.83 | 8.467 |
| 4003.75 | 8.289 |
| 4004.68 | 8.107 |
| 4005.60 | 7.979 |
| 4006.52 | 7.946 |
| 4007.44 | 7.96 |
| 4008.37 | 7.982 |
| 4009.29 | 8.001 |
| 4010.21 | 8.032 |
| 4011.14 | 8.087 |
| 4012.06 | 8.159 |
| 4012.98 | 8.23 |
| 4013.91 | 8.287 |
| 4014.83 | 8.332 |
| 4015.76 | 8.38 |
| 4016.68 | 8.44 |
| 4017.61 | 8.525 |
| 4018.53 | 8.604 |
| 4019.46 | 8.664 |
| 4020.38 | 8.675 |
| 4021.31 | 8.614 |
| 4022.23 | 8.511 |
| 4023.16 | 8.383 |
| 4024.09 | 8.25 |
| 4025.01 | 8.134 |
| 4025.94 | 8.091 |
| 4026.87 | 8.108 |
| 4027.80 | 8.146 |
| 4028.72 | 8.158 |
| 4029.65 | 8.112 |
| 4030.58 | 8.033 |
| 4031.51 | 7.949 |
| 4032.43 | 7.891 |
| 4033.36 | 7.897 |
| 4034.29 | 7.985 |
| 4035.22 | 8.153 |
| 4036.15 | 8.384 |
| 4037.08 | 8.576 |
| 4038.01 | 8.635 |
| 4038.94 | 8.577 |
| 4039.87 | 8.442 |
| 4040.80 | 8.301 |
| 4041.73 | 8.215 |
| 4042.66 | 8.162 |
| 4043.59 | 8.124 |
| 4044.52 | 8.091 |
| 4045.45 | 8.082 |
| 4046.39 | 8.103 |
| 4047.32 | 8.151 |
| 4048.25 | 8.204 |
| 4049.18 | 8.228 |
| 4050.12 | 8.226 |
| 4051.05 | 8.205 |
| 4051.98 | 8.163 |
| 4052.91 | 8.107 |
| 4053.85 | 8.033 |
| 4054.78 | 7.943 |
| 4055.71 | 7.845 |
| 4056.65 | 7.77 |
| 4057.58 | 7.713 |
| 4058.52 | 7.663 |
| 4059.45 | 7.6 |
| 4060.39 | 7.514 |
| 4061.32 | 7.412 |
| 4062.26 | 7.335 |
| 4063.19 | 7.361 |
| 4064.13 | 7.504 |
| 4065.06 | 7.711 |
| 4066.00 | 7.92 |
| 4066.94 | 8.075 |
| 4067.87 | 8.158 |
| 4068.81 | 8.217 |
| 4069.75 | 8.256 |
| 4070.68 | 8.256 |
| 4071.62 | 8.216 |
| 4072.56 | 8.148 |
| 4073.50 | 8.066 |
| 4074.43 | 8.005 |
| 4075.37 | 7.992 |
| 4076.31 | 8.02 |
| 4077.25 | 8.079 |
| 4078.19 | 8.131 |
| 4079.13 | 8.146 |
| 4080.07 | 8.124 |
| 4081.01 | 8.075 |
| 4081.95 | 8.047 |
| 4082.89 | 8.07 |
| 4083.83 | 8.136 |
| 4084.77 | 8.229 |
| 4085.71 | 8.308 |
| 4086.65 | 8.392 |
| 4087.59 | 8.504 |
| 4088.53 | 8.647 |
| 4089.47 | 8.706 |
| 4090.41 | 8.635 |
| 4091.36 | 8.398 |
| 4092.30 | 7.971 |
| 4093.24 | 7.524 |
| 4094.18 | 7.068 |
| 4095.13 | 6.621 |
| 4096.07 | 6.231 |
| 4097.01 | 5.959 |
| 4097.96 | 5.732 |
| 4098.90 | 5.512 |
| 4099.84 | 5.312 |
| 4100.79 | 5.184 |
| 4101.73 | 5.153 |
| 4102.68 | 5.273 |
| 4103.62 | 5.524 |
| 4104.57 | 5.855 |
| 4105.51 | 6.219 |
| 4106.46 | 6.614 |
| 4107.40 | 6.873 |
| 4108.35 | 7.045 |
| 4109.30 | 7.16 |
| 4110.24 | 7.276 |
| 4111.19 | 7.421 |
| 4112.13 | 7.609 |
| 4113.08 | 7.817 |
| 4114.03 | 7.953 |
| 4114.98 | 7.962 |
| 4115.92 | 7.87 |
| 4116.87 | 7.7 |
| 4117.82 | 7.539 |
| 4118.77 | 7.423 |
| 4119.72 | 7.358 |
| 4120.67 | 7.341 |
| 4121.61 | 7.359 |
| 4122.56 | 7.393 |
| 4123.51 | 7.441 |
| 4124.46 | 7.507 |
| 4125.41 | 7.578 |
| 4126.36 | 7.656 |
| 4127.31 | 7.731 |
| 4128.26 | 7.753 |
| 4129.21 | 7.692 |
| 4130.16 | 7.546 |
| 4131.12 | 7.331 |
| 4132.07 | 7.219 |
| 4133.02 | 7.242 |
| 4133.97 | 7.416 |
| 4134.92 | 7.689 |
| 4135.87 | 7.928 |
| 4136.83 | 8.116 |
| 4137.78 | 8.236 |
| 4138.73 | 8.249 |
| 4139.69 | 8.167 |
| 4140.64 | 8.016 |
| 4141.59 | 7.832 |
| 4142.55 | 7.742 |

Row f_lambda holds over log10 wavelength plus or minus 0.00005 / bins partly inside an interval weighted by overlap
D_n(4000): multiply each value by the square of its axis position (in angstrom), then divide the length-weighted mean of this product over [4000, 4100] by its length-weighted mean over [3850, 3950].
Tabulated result 1.30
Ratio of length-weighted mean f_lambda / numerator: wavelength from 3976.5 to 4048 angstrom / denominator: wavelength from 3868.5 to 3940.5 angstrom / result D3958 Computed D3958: 1.25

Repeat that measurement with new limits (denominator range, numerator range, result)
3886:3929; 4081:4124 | 1.10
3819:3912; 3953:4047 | 1.14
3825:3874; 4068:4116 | 1.15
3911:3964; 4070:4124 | 1.13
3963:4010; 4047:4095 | 1.20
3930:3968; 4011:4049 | 1.35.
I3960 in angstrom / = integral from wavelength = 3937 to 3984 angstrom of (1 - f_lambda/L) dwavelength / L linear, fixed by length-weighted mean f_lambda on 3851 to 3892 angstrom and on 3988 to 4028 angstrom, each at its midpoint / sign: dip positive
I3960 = 9.4 angstrom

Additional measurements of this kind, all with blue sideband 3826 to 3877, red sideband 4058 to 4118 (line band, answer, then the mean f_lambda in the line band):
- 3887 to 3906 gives 1.5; 6.17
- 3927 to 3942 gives 2.9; 5.55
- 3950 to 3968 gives 2.1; 6.11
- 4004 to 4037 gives -4.7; 8.21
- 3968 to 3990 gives 3.0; 6.06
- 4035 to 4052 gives -2.3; 8.27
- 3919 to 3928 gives -0.2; 6.97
